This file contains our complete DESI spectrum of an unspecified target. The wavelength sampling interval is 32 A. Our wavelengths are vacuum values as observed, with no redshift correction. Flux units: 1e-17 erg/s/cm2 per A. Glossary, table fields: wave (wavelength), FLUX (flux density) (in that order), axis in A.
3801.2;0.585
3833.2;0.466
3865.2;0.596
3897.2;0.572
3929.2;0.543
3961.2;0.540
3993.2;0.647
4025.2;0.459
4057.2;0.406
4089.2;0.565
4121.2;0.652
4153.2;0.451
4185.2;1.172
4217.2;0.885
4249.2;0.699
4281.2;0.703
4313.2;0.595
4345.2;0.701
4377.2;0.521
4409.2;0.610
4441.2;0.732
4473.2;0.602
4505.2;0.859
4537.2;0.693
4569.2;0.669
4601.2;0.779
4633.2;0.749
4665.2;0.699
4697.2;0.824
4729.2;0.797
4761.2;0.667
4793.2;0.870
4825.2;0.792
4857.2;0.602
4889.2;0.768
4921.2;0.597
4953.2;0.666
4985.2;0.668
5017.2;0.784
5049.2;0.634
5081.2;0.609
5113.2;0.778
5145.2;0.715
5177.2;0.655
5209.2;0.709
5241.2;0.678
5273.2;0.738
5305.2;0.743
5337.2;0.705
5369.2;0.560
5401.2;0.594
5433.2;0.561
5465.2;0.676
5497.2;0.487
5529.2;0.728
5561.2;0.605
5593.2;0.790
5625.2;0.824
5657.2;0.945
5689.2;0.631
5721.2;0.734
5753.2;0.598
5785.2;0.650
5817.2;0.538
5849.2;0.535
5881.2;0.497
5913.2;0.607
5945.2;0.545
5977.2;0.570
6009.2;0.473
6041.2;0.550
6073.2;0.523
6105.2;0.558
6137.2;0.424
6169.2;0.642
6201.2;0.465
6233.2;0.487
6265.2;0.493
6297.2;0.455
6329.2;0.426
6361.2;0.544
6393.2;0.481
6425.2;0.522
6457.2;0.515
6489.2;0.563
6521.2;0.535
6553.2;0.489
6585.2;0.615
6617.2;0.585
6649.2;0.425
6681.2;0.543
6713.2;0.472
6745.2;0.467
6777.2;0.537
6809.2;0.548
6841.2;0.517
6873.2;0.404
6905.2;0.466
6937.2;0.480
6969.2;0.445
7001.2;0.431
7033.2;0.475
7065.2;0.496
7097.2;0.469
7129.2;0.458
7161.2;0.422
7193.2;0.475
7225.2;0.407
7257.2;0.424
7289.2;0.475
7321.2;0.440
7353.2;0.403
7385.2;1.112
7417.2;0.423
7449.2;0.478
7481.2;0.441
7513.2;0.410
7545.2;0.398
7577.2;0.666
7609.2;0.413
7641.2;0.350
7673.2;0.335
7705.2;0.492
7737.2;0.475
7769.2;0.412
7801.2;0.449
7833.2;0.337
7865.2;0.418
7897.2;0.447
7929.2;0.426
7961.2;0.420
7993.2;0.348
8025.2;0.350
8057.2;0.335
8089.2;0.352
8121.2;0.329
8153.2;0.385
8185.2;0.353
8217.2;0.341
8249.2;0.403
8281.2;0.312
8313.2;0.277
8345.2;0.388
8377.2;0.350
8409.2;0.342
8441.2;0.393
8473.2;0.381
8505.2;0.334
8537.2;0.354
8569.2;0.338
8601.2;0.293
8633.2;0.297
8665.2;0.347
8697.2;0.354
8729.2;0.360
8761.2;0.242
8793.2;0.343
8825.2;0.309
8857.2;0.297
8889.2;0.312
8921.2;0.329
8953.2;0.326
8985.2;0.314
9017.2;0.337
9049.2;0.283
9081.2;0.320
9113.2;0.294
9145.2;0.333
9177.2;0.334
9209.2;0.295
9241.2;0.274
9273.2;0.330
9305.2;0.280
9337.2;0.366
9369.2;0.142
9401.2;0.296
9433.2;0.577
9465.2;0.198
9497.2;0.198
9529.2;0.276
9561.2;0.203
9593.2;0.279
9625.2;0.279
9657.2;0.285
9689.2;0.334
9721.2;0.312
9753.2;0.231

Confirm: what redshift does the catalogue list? 0.13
